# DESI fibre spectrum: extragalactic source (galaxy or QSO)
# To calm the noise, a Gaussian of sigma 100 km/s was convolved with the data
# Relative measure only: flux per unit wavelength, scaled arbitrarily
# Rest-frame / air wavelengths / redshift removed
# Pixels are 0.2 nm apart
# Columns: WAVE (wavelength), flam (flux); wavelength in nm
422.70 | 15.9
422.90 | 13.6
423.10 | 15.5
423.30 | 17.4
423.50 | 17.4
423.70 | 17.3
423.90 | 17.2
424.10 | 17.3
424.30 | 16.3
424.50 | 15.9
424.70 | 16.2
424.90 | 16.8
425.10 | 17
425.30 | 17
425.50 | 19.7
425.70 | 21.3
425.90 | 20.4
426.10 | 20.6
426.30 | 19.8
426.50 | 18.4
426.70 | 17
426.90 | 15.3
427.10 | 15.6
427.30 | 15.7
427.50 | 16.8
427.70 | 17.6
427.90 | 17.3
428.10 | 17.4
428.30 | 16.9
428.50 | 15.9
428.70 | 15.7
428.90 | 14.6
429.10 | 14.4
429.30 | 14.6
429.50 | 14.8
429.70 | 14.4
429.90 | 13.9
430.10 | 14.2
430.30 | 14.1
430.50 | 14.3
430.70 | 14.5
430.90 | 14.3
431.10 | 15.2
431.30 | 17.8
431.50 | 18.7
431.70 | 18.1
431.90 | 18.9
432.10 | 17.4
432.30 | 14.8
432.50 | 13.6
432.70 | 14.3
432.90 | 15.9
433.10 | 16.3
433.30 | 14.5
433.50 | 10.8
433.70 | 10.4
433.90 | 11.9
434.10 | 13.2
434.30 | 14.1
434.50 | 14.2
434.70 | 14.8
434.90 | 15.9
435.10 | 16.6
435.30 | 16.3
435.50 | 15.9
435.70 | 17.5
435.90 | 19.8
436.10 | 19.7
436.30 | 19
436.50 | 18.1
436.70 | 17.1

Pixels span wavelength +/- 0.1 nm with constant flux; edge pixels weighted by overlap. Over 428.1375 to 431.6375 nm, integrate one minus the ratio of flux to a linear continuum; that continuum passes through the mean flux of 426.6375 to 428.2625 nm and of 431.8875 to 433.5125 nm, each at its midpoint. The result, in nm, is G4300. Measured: 0.15 nm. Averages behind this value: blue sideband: 16.6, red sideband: 15.2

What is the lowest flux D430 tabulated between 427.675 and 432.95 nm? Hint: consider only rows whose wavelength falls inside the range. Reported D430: 13.6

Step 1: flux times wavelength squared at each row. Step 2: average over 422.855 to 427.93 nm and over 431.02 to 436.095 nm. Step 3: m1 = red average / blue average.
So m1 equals 0.9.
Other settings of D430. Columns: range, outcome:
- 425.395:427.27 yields 15.3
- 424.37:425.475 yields 15.9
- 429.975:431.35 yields 14.1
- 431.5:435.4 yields 10.4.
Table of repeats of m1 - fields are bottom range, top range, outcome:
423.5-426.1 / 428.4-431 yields 0.84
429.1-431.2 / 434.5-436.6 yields 1.22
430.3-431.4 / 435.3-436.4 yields 1.23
